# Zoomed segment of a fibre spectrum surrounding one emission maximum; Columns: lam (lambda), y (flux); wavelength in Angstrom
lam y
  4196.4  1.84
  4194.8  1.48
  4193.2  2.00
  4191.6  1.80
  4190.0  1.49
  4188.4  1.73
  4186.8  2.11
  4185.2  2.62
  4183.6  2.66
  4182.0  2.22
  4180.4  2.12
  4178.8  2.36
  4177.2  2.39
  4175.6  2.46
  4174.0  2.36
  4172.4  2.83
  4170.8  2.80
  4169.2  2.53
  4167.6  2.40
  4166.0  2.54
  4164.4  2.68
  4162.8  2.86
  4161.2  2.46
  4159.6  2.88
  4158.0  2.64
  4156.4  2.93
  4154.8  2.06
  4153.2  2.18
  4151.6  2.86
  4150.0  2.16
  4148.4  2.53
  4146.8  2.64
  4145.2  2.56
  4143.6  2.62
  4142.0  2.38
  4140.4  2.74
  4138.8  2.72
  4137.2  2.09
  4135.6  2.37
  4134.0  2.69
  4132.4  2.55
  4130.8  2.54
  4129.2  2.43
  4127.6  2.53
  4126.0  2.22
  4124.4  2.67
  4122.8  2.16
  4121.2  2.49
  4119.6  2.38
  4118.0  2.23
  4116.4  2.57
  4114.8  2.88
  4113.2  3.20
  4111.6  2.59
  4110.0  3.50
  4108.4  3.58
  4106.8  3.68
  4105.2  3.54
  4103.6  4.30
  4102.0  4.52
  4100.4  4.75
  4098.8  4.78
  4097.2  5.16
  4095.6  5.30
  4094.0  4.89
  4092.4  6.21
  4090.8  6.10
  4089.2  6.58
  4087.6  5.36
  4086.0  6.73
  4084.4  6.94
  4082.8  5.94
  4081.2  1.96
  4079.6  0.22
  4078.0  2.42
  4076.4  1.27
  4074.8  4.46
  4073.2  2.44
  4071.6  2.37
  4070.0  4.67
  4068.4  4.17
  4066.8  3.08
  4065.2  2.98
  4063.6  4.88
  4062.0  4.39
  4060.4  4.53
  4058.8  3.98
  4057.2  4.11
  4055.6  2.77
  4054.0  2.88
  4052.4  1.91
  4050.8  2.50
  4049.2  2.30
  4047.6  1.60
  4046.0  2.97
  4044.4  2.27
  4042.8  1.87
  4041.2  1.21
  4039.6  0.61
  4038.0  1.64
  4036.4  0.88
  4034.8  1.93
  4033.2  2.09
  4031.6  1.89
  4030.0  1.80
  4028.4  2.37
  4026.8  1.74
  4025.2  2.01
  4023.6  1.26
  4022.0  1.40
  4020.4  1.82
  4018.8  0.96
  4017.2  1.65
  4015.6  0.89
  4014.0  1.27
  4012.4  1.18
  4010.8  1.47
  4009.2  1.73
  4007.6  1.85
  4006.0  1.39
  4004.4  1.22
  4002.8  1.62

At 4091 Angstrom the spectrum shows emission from Lyman alpha 1216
